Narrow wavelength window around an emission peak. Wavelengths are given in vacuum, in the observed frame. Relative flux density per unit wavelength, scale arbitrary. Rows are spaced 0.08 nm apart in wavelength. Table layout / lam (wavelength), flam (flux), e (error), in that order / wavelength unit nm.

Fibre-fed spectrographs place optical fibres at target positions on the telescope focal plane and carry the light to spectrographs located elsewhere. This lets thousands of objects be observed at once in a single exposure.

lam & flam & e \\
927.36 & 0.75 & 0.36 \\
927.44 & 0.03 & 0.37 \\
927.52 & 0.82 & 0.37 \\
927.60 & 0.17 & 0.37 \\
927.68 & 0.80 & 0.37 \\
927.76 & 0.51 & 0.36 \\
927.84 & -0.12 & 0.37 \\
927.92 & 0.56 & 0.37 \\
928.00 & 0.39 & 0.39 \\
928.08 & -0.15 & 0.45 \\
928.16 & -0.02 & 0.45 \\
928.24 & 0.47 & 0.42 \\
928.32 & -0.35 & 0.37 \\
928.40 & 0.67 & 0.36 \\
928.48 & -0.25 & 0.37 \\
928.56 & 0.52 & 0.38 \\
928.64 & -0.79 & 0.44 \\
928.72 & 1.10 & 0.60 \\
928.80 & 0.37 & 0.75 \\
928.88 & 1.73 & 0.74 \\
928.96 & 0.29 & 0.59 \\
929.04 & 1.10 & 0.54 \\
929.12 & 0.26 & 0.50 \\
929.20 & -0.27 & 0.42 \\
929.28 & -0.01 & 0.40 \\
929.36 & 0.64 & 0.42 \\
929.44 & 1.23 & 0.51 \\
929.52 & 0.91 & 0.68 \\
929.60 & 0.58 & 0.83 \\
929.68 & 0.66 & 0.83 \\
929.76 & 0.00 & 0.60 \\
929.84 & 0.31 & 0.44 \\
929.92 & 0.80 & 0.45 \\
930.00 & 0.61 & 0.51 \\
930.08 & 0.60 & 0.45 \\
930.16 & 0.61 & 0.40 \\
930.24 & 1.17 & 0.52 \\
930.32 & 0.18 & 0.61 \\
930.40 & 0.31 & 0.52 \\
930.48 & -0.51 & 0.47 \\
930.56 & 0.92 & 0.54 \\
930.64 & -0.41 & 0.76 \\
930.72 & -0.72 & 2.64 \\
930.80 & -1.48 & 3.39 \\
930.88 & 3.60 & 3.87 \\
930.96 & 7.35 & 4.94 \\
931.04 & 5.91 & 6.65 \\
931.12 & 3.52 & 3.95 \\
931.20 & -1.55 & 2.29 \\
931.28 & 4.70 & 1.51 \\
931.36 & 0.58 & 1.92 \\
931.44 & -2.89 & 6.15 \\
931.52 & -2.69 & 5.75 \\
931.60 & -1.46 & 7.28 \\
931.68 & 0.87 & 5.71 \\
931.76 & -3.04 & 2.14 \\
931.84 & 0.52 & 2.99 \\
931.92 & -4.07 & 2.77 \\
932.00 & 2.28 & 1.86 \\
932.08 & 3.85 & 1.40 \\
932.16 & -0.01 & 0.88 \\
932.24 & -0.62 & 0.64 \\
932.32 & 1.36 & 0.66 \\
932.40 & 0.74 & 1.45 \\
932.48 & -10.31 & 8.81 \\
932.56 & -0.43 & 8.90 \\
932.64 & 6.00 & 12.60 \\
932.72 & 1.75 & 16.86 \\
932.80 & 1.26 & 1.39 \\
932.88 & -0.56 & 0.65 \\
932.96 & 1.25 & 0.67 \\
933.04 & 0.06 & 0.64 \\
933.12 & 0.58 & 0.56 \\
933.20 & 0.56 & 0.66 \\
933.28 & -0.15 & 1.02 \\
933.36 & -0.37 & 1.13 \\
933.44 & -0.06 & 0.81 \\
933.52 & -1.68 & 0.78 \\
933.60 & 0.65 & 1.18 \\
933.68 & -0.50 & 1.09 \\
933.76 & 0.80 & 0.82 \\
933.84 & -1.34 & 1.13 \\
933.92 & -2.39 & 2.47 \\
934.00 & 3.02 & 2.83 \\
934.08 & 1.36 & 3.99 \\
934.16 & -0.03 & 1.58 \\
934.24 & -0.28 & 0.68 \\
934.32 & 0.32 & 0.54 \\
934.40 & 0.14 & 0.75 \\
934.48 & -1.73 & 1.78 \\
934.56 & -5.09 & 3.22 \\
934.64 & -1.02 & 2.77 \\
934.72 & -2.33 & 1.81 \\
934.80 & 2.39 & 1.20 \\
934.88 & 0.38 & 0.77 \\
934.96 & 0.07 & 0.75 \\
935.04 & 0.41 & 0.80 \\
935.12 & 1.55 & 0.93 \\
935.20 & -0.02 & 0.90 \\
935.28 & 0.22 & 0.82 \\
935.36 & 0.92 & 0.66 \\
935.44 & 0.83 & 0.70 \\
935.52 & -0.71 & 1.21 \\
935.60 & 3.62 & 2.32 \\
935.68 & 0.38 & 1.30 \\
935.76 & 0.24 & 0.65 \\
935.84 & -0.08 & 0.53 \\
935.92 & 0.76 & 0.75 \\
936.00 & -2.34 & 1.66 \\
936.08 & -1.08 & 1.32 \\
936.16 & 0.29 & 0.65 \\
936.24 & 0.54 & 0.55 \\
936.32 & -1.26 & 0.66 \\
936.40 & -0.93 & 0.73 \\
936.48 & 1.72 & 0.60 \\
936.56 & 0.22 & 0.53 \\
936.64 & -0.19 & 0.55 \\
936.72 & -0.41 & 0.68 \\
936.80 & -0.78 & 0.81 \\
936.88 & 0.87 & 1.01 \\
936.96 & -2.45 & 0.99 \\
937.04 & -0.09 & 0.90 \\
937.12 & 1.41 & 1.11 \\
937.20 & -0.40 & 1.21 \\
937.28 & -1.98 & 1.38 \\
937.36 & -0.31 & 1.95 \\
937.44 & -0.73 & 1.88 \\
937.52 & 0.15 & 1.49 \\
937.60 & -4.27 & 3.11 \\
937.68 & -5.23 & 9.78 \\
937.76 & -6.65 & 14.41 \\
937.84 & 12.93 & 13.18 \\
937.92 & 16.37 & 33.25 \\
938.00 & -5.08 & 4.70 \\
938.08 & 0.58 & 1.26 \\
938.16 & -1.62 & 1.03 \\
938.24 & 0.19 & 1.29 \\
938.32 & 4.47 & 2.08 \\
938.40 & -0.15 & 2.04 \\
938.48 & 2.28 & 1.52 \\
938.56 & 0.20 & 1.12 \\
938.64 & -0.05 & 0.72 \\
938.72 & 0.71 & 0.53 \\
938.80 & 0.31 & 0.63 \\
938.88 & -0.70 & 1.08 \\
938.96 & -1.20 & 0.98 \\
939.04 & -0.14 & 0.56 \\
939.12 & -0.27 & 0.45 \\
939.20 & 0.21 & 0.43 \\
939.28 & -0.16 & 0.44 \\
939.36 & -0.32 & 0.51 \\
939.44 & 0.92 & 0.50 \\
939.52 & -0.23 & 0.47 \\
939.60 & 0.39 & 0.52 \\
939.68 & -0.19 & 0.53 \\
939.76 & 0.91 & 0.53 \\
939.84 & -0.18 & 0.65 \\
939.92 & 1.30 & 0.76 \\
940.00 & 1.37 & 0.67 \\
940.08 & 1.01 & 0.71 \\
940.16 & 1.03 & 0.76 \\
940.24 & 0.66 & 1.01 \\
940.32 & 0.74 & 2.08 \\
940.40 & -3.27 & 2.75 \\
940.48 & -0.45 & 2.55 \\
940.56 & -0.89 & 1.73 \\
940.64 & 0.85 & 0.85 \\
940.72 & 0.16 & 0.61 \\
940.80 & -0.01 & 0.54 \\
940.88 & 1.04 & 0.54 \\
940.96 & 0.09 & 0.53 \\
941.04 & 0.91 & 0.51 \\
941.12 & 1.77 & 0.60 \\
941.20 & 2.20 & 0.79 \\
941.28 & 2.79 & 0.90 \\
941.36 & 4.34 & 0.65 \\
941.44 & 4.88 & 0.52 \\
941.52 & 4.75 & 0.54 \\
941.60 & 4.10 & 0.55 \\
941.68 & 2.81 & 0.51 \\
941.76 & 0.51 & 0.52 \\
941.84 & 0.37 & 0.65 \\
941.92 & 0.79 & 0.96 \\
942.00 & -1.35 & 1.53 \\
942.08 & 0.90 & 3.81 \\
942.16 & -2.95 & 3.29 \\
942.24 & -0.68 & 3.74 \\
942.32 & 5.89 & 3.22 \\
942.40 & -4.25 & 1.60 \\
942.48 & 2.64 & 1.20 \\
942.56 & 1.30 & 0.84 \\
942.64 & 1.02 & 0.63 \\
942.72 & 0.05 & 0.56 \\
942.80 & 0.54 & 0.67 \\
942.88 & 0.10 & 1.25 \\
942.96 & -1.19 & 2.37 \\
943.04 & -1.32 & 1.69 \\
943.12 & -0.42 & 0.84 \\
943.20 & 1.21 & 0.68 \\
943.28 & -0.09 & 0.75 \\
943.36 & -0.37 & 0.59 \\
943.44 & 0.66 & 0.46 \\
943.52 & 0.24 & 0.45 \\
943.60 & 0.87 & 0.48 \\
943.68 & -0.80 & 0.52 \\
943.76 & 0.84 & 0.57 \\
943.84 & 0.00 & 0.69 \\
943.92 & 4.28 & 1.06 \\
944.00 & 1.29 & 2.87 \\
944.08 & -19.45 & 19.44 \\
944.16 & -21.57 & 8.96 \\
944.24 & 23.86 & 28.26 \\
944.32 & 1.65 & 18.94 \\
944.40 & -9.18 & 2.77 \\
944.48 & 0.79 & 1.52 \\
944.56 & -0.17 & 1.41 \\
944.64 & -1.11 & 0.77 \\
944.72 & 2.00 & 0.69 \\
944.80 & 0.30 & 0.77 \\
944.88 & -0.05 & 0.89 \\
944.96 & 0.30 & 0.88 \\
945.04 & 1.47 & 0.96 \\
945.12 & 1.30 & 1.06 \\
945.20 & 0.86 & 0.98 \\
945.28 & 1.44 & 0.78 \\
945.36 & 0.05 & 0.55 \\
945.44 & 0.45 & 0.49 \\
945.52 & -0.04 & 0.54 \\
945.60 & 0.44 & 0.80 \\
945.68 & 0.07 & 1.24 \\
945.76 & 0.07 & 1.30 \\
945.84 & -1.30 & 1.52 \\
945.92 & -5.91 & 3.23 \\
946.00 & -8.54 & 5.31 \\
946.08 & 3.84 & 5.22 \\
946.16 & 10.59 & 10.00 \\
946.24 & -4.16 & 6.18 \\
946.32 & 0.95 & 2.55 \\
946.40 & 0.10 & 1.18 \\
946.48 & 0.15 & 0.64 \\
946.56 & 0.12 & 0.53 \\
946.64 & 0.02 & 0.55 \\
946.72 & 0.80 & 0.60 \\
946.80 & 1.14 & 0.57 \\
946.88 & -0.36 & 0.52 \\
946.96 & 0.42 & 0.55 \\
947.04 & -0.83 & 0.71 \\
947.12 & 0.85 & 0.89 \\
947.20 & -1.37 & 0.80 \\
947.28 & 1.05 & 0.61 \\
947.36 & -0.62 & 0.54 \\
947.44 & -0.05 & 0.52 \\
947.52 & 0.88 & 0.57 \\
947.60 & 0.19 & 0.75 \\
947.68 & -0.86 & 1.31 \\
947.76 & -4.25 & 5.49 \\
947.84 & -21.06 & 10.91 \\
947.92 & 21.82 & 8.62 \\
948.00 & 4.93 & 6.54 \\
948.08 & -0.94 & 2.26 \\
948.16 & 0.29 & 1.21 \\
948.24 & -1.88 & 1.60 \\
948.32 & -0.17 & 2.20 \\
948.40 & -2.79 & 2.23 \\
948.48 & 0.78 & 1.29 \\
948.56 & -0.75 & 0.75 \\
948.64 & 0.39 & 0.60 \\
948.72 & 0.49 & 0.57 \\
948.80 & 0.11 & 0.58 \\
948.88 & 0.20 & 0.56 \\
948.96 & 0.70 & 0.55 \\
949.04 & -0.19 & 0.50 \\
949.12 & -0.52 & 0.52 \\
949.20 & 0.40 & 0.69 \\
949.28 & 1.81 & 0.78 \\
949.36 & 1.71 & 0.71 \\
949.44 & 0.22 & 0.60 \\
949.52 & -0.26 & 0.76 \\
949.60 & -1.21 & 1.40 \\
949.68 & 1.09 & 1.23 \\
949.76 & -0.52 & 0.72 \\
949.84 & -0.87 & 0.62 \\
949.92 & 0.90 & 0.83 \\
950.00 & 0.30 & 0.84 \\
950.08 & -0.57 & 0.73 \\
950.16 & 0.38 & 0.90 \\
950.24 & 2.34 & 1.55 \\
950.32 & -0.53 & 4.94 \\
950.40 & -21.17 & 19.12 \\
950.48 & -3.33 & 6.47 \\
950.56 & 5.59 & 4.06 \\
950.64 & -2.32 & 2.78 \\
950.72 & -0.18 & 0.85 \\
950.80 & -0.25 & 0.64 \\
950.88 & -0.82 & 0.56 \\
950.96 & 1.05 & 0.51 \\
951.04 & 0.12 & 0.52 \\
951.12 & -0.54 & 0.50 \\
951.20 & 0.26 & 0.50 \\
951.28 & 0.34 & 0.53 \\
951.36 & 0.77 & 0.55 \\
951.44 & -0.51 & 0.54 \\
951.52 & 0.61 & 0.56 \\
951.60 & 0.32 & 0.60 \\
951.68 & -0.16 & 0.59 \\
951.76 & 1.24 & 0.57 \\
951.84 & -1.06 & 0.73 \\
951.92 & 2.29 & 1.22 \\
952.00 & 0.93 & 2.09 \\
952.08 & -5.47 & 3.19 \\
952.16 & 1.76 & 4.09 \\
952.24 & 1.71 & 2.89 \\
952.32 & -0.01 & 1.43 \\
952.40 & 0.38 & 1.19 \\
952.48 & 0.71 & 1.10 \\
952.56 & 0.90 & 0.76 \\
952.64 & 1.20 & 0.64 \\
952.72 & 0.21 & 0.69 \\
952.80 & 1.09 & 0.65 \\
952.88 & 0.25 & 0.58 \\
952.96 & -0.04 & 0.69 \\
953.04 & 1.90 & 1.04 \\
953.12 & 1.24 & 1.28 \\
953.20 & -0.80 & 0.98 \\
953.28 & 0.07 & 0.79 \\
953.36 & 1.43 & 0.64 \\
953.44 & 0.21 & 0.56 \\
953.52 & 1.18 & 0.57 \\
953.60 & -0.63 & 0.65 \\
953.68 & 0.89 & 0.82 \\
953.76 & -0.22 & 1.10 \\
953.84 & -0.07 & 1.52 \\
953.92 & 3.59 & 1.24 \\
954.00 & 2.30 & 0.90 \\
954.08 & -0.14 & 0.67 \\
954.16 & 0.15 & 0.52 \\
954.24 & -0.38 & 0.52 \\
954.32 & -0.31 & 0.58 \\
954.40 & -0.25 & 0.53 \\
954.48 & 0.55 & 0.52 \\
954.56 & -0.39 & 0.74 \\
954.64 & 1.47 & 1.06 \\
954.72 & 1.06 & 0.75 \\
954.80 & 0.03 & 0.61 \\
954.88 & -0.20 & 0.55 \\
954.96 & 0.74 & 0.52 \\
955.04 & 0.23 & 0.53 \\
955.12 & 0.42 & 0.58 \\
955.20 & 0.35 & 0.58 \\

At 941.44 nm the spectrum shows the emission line H-beta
